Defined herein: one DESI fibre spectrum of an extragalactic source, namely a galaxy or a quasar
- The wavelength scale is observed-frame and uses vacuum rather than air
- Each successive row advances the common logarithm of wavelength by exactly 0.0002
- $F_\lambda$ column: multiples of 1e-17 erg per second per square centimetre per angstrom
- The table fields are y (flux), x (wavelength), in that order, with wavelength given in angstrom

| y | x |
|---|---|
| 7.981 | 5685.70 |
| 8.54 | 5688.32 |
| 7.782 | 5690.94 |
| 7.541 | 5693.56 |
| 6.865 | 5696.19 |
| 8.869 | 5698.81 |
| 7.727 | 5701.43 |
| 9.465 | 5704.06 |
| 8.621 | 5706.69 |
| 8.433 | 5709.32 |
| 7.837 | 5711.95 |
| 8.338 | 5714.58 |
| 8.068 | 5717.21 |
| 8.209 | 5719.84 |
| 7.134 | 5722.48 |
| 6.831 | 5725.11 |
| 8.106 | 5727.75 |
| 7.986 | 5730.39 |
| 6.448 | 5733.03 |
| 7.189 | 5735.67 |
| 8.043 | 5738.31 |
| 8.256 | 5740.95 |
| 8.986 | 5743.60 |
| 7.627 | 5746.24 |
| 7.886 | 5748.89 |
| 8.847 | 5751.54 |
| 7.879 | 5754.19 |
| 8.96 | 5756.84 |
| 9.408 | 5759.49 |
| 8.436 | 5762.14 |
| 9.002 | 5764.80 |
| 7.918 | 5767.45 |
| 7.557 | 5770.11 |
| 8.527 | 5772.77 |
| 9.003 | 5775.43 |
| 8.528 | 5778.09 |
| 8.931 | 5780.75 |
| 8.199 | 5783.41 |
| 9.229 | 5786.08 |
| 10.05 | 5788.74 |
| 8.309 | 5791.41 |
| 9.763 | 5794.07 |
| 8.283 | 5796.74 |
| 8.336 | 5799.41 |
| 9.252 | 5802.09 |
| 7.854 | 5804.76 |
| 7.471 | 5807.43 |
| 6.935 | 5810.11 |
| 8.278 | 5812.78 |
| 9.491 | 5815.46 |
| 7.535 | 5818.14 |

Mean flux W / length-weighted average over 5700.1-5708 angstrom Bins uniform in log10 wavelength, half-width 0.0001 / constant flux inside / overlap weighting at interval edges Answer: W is 8.6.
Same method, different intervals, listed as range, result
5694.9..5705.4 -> 8.24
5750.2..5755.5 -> 8.36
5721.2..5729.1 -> 7.36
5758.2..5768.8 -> 8.69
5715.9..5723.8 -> 7.81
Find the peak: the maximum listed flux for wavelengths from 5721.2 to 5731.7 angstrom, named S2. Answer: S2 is 8.106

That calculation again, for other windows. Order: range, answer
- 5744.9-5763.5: 9.408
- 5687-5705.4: 9.465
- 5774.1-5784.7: 9.003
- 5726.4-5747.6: 8.986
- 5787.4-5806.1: 10.05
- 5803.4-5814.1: 8.278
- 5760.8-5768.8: 9.002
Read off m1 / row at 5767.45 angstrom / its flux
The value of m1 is 7.918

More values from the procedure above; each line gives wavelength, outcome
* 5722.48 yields 7.134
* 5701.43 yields 7.727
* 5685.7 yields 7.981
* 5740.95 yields 8.256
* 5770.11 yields 7.557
